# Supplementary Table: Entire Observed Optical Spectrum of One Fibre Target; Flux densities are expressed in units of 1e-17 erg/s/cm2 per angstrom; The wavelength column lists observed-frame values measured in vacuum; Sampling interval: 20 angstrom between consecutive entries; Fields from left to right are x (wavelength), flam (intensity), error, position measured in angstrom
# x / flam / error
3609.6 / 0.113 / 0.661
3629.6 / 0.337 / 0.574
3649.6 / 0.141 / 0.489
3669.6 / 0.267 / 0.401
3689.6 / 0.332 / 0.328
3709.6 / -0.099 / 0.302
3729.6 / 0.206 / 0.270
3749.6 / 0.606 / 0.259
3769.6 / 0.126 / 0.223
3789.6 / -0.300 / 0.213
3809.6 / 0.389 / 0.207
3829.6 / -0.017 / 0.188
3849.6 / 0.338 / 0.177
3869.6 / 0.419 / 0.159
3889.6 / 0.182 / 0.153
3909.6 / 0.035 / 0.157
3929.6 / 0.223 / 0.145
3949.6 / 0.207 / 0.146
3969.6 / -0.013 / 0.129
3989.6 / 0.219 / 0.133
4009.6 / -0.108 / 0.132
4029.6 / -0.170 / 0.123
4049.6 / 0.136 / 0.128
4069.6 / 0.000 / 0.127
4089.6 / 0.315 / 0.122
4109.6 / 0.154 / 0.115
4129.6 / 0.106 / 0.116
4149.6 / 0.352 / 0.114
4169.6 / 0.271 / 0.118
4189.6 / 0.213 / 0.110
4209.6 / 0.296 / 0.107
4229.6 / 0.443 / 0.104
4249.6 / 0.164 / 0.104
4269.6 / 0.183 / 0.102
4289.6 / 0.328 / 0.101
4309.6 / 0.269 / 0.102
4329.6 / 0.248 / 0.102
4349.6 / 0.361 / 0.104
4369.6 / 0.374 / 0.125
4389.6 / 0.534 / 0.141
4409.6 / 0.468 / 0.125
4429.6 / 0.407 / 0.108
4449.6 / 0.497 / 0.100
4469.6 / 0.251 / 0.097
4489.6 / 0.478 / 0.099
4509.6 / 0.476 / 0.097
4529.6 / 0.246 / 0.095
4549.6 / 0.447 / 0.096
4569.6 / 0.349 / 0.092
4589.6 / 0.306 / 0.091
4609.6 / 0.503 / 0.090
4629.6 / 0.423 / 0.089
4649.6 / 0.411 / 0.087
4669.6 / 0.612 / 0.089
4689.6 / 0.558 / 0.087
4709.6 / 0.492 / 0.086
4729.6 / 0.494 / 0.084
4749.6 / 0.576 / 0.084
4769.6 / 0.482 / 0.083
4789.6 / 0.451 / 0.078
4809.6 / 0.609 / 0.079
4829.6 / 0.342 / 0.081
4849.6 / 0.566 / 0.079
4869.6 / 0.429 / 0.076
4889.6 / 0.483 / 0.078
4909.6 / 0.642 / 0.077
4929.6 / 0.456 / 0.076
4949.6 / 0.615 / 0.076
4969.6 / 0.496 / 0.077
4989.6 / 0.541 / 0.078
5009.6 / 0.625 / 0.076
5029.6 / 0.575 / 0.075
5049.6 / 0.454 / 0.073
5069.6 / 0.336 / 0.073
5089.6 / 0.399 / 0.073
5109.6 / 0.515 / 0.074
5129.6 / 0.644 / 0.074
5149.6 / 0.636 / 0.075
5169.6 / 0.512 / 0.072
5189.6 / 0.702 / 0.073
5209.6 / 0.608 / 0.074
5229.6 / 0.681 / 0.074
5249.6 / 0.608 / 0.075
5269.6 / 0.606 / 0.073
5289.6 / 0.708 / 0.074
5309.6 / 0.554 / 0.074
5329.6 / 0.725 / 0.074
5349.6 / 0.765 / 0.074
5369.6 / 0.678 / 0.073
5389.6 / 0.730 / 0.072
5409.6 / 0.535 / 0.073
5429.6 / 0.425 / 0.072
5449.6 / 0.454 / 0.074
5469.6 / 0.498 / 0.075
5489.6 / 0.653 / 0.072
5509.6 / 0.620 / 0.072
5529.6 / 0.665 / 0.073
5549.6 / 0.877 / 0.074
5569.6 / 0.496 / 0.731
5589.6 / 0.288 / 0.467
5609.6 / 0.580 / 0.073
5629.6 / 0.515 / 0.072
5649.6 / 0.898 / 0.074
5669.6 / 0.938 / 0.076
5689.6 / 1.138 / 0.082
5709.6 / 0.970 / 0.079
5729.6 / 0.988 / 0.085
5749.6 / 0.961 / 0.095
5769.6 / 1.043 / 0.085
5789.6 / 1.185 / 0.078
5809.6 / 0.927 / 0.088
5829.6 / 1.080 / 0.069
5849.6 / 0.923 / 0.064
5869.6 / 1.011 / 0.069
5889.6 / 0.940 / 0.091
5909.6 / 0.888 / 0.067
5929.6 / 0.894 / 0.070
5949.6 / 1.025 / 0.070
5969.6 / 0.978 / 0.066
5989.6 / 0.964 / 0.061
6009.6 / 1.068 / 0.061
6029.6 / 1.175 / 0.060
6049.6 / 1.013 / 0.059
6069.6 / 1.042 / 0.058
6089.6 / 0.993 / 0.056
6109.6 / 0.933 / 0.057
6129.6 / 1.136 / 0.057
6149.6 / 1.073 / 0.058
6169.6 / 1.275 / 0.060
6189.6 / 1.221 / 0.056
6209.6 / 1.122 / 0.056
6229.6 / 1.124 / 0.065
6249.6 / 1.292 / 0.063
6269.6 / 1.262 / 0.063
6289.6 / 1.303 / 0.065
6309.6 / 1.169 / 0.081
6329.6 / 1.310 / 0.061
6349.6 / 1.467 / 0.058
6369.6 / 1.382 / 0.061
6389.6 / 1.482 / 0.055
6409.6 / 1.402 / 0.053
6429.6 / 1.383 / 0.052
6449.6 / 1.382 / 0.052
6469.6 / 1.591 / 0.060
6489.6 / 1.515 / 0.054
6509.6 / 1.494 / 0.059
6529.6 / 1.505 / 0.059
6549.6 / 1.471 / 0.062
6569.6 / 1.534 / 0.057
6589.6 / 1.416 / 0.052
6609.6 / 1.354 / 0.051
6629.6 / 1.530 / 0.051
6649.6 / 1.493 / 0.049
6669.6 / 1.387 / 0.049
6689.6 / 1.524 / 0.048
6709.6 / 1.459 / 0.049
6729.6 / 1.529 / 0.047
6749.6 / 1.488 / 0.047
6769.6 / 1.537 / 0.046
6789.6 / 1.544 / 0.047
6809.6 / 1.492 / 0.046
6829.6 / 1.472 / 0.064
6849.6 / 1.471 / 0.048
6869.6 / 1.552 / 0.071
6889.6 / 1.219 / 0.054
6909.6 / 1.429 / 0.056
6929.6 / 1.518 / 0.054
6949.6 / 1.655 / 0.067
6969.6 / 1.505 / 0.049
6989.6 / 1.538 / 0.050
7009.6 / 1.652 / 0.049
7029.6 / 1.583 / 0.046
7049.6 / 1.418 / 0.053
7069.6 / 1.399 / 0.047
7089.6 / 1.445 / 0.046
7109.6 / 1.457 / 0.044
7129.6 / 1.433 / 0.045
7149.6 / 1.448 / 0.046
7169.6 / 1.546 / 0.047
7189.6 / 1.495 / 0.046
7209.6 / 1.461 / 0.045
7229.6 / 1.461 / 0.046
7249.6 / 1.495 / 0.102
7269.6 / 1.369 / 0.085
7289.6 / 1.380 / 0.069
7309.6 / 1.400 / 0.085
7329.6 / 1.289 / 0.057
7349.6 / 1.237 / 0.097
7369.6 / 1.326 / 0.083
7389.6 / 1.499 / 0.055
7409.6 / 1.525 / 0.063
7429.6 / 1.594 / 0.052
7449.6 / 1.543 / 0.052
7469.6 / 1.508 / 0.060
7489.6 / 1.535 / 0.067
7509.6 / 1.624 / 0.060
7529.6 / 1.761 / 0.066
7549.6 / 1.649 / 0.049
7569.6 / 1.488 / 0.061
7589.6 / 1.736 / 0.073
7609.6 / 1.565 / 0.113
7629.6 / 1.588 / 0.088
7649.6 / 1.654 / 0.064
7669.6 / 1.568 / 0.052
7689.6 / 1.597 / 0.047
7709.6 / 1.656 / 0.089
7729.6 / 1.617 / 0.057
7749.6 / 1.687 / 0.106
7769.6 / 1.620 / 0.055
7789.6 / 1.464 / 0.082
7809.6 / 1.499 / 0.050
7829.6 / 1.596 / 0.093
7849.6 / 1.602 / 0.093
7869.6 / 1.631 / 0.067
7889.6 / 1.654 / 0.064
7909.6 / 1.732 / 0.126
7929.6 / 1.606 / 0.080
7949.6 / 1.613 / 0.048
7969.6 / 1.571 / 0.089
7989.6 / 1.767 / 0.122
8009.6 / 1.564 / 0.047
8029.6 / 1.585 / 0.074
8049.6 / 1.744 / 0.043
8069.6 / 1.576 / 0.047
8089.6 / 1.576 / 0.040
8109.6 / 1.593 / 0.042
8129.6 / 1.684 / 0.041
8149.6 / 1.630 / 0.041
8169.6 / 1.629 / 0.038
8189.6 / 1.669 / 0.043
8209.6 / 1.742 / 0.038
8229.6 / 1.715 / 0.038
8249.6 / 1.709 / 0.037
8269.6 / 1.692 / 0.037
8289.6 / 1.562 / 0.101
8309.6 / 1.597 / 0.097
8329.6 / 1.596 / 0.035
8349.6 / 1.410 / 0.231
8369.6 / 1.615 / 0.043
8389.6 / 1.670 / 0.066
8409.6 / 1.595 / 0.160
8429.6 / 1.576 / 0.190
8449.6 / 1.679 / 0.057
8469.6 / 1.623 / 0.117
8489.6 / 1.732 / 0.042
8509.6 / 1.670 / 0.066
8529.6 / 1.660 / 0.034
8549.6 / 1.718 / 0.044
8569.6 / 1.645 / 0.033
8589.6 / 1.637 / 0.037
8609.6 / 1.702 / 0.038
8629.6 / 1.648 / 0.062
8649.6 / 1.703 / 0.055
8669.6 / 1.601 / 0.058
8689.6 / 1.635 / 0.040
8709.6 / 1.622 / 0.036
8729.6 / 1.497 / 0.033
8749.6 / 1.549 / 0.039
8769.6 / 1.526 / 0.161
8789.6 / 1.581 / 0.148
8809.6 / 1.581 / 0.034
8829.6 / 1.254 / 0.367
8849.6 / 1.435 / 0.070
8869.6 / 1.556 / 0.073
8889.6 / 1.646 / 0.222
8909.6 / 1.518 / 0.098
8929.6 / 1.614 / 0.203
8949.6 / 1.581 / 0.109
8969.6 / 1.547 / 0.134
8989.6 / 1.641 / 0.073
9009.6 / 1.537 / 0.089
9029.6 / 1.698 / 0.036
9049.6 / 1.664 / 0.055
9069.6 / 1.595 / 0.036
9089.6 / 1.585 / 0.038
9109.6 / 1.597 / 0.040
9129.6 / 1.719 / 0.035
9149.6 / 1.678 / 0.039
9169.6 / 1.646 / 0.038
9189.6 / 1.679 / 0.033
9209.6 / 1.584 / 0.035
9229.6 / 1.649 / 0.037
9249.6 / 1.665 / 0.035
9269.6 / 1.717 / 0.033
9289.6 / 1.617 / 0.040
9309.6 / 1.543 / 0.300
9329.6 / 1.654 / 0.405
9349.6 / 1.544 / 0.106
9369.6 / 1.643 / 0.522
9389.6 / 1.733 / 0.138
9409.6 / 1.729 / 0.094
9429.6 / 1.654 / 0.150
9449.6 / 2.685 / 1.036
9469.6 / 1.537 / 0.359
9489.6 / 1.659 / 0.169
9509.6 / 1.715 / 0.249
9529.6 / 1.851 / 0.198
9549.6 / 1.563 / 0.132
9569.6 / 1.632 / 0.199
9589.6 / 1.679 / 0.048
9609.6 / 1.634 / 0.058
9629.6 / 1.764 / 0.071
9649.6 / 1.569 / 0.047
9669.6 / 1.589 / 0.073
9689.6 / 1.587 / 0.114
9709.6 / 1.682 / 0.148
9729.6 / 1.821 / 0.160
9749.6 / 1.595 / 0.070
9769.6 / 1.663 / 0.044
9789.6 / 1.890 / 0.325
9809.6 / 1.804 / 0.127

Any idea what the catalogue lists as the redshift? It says 0.416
